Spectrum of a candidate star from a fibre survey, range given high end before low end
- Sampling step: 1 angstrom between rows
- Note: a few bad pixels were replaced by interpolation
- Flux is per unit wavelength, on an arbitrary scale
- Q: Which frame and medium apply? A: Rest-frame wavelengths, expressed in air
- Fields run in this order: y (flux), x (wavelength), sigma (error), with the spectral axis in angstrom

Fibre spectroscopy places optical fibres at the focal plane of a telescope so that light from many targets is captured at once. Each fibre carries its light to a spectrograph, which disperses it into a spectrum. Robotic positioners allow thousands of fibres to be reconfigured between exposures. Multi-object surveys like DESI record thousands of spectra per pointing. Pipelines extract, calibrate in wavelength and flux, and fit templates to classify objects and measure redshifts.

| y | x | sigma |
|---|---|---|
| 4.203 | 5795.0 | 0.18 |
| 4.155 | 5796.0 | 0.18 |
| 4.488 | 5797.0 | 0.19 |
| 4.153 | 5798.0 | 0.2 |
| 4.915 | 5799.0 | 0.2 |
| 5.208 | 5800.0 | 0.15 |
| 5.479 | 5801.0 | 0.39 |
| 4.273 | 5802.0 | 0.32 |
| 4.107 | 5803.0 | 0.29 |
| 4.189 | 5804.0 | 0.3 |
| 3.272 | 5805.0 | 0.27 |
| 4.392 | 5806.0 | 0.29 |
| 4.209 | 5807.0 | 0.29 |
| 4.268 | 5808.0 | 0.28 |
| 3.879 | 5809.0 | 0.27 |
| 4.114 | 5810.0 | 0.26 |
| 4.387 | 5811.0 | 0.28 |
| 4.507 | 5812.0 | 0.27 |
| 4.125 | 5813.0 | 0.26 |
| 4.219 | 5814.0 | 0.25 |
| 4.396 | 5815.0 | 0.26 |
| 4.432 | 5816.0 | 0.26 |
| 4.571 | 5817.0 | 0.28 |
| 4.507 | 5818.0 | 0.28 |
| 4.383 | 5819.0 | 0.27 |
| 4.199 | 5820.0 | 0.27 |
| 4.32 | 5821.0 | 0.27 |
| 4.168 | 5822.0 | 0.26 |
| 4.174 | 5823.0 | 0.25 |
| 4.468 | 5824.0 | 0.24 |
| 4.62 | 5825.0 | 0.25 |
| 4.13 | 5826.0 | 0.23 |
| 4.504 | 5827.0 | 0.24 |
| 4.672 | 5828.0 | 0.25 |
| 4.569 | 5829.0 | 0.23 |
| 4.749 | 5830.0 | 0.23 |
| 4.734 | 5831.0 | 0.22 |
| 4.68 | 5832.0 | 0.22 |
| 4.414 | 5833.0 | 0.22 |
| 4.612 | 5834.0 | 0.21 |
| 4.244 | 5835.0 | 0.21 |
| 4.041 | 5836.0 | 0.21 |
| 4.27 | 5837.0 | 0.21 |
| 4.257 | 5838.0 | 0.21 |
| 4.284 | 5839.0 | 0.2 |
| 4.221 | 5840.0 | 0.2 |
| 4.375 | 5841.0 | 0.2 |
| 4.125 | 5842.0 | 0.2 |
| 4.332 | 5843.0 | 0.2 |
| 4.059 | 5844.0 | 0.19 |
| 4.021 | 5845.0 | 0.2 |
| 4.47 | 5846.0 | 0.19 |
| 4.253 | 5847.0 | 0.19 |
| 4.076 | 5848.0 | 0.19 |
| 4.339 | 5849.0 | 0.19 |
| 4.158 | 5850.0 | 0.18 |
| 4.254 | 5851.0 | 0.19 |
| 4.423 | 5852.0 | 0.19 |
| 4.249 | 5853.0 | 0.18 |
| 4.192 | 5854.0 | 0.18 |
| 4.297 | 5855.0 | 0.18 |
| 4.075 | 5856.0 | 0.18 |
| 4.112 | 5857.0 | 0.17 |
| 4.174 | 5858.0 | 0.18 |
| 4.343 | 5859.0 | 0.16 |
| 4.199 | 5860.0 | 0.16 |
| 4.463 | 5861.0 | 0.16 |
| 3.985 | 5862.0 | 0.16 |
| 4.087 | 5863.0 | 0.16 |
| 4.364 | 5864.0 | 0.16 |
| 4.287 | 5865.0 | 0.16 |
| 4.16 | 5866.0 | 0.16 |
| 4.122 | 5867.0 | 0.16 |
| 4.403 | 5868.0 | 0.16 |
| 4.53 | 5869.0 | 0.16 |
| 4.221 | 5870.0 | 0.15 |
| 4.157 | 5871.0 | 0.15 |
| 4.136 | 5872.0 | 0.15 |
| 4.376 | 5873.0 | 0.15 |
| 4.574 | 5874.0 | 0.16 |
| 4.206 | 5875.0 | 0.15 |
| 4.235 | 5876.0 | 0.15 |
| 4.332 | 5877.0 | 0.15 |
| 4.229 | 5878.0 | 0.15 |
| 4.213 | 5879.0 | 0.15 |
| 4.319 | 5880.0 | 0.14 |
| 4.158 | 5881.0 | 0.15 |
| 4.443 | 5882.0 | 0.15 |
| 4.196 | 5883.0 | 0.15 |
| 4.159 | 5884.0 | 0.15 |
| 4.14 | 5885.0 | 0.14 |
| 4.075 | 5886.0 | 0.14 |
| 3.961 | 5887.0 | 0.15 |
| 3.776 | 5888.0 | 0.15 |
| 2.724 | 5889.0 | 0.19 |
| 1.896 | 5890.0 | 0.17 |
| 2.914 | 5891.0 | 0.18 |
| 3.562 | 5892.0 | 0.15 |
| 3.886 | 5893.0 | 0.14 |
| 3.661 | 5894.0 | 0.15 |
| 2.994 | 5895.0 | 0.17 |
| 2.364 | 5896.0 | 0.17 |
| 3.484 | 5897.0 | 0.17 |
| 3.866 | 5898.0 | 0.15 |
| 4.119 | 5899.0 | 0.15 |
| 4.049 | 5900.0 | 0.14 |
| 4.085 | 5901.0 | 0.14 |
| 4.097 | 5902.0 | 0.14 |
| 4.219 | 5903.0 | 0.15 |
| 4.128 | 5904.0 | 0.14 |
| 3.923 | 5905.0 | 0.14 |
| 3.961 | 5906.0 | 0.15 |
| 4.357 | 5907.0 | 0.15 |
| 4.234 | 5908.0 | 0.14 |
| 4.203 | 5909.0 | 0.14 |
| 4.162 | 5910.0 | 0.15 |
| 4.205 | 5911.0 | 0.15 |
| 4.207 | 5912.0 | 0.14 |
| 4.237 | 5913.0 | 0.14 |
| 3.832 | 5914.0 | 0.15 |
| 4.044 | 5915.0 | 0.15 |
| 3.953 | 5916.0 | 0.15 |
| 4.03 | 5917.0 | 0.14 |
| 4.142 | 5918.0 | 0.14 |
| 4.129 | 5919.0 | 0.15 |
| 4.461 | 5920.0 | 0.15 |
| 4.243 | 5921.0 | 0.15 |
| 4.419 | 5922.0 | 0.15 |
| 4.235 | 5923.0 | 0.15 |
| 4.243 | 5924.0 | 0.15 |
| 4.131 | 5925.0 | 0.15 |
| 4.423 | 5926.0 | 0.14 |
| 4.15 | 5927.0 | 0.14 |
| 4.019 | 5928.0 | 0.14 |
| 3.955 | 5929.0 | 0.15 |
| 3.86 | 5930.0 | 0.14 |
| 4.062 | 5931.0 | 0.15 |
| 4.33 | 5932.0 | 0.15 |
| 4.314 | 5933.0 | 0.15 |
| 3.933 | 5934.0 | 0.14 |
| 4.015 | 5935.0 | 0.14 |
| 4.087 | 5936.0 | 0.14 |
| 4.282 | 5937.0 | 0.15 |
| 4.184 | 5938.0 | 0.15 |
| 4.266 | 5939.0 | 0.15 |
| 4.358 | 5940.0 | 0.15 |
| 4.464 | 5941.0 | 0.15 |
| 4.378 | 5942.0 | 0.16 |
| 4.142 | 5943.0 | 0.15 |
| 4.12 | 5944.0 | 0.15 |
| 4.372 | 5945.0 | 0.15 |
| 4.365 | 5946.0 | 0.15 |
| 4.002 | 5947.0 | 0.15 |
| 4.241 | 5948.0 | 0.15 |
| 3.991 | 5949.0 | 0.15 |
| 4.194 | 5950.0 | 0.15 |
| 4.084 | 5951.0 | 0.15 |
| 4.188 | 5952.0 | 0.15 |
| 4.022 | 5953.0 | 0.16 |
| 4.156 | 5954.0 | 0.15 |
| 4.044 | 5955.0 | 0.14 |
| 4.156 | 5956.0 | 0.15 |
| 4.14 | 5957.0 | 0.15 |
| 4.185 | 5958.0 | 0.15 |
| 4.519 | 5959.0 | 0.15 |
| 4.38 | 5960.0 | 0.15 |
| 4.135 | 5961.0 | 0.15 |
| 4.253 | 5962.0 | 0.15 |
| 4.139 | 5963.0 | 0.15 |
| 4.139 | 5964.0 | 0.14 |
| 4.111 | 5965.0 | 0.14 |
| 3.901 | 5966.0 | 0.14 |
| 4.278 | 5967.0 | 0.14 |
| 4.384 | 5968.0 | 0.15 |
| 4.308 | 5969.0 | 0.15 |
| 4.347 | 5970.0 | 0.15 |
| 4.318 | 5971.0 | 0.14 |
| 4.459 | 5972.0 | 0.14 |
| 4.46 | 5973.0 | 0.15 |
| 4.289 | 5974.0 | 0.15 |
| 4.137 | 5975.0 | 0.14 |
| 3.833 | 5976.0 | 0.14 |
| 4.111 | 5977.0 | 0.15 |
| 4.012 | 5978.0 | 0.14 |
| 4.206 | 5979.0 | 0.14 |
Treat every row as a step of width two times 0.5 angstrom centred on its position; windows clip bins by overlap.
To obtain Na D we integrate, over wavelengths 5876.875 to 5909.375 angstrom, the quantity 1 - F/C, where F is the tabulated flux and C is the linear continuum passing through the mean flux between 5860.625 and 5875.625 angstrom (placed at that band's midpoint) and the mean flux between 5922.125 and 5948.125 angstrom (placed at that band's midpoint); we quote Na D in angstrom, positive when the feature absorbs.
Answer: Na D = 3.12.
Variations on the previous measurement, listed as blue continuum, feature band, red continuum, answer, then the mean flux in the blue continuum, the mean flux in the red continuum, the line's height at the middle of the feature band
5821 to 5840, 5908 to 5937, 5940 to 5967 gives 0.7 angstrom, 4.41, 4.19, 4.25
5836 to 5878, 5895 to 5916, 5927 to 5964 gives 1.2 angstrom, 4.25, 4.18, 4.21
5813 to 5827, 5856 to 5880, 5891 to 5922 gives -0.7 angstrom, 4.35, 3.95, 4.13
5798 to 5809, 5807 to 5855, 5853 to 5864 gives -0.3 angstrom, 4.39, 4.2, 4.3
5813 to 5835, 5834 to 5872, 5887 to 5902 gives -2.1 angstrom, 4.44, 3.43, 4.02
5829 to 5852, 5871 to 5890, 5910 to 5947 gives 0.9 angstrom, 4.32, 4.18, 4.26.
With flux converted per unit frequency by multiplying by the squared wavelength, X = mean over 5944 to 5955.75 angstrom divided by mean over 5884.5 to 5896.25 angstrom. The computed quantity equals 1.26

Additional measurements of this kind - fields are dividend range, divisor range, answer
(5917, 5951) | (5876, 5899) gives 1.15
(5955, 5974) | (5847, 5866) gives 1.04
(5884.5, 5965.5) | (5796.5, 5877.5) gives 0.96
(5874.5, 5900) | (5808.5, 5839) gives 0.88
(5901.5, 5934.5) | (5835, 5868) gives 1.00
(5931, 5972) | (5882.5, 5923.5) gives 1.10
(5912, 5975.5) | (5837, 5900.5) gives 1.06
